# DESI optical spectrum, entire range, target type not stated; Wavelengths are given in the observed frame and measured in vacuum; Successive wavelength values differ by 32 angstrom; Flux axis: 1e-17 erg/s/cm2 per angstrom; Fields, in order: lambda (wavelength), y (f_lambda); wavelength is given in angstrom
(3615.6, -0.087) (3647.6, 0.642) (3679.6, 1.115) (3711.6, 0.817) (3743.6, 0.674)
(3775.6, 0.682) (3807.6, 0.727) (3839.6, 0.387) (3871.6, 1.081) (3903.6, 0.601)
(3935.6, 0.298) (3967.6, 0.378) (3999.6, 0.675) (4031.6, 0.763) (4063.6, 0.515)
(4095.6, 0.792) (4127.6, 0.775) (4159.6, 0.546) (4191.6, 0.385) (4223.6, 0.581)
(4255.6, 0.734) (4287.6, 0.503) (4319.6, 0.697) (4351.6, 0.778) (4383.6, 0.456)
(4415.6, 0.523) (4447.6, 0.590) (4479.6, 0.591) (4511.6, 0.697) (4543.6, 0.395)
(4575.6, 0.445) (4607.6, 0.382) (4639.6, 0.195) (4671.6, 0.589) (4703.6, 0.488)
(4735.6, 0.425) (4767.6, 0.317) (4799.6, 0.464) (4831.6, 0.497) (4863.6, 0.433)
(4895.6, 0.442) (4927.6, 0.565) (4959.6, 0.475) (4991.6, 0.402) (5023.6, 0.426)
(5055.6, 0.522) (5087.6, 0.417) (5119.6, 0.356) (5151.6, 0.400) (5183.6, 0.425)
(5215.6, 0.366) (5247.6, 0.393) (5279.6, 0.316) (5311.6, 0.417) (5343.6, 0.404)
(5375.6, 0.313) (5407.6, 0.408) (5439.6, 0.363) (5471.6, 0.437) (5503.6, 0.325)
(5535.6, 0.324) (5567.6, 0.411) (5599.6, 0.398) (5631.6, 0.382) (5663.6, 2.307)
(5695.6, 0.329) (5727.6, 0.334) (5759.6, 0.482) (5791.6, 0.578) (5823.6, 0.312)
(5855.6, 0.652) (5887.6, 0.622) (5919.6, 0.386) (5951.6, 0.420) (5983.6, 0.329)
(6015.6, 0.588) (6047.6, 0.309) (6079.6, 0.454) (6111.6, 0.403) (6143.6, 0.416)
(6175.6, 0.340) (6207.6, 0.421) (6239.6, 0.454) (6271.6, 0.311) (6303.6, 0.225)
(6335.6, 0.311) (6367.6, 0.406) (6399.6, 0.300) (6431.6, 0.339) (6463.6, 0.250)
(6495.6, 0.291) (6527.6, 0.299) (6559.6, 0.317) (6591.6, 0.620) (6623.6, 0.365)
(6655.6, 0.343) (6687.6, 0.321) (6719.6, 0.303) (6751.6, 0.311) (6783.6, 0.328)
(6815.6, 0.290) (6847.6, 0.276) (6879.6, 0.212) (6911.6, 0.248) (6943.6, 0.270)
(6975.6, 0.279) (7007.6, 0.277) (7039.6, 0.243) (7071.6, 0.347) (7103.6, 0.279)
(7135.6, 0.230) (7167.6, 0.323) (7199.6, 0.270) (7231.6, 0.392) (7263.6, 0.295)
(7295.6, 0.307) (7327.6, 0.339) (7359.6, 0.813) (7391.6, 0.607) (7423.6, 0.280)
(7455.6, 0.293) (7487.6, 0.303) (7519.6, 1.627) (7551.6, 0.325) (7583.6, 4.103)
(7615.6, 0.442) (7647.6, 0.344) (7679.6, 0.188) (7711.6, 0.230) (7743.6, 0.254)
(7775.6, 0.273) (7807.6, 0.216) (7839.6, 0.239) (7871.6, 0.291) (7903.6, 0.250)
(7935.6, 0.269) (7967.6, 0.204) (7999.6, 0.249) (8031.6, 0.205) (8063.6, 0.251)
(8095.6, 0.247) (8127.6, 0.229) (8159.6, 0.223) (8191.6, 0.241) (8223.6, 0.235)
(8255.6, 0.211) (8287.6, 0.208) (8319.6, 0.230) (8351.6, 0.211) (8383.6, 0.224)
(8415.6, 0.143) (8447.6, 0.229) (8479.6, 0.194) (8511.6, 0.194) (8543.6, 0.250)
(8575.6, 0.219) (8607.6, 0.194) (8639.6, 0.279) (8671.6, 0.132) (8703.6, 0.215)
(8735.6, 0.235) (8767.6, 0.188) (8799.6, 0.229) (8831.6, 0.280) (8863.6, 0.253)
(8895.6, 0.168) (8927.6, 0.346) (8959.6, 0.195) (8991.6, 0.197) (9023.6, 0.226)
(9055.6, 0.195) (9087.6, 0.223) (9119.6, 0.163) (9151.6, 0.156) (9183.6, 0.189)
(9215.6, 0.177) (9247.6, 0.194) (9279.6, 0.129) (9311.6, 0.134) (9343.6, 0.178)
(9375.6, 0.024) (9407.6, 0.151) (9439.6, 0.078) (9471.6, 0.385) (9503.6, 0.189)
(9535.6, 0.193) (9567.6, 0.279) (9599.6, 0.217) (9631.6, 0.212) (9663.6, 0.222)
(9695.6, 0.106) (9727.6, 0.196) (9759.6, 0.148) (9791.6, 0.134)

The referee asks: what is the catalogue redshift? 0.517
